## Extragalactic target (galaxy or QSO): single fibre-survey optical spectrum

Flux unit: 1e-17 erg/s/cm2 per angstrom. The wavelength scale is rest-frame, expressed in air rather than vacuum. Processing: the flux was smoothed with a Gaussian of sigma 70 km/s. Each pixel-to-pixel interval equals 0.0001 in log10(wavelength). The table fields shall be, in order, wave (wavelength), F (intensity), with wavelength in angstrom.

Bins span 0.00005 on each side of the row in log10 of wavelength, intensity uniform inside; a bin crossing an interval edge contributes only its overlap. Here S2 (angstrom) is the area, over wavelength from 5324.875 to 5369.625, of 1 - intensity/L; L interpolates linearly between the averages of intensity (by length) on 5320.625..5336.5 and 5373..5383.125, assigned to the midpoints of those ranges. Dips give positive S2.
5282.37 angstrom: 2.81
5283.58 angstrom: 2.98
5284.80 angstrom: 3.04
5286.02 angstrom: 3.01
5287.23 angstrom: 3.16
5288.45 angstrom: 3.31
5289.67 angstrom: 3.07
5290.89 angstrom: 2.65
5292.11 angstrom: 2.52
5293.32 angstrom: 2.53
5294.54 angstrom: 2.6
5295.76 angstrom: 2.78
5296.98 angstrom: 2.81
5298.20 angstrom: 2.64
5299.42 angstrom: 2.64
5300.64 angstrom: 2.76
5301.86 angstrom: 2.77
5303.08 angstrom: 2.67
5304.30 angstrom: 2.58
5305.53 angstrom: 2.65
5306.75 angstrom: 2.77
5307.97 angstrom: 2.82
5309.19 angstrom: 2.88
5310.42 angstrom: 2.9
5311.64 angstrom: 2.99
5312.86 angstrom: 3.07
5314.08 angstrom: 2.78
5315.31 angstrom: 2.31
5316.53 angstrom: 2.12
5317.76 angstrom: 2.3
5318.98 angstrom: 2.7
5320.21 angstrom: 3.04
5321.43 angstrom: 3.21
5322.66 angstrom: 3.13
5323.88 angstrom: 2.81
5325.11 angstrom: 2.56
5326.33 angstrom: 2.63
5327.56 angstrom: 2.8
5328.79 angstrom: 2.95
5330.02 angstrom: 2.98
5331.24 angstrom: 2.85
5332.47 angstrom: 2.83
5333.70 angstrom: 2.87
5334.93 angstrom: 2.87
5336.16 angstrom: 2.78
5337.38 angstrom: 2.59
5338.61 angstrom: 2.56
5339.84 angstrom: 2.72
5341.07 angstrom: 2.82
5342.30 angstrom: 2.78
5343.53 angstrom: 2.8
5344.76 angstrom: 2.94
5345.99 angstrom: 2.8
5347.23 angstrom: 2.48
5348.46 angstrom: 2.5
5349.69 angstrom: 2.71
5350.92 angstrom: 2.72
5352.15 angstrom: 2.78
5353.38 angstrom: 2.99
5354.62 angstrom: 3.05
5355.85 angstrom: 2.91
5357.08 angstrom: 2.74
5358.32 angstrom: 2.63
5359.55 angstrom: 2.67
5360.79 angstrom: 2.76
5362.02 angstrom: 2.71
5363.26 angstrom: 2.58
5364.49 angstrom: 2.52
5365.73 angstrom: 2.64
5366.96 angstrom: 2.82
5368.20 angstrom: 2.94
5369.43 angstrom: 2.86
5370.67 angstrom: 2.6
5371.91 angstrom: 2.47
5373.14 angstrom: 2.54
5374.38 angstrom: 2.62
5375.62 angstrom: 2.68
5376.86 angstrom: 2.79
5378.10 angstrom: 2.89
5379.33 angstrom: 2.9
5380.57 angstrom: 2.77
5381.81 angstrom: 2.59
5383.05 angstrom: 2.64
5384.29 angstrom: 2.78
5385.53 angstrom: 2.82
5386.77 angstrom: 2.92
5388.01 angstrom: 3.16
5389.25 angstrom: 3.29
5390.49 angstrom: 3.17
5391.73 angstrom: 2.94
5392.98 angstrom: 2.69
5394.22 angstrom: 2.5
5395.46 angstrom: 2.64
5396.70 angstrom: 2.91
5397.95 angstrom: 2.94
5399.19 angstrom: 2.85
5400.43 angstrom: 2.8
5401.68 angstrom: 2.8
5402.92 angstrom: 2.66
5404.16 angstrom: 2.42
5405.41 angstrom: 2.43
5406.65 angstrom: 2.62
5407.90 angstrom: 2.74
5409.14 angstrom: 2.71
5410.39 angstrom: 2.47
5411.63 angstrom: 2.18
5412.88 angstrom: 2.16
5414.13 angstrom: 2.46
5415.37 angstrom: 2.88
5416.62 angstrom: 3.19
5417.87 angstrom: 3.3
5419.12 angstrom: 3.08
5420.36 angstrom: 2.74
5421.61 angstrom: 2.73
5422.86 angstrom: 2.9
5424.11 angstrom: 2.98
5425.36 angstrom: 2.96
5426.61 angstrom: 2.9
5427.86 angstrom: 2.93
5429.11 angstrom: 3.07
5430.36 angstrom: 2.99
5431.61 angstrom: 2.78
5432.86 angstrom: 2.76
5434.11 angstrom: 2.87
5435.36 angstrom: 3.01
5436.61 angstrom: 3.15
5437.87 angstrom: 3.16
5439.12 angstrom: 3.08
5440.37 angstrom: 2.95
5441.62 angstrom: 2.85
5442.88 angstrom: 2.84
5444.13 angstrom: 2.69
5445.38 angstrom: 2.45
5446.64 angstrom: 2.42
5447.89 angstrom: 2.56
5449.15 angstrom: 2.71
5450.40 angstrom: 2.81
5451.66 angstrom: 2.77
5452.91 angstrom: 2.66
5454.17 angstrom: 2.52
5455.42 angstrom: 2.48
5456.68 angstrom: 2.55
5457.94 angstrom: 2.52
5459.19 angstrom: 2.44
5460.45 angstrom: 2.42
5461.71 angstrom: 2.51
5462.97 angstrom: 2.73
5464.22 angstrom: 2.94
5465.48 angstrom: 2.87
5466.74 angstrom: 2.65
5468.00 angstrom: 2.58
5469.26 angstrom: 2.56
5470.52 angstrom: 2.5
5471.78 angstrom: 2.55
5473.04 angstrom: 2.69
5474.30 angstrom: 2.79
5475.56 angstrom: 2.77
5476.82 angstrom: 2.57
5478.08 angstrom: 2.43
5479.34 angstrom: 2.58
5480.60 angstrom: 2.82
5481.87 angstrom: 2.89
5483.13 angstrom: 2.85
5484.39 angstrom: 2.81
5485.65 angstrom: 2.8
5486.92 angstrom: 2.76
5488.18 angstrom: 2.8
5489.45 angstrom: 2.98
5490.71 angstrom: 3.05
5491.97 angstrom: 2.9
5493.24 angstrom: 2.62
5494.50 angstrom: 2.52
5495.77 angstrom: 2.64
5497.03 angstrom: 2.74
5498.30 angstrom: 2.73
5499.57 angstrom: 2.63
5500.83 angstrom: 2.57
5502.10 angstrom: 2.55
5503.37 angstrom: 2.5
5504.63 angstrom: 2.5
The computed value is 0.9 angstrom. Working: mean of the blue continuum 2.87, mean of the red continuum 2.72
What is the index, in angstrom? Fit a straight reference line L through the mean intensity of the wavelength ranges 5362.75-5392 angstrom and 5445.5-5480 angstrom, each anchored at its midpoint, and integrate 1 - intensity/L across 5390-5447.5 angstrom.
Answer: -2.0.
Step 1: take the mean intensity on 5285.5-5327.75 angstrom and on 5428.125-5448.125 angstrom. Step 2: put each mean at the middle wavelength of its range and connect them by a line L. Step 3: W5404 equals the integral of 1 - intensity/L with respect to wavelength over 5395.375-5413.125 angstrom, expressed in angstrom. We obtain 1.3 angstrom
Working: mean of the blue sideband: 2.77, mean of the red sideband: 2.86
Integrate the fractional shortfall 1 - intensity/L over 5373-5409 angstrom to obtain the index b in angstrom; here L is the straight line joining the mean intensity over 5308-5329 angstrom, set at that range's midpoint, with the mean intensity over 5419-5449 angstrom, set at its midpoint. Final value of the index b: 0.6 angstrom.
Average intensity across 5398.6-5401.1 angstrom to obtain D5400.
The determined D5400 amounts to 2.82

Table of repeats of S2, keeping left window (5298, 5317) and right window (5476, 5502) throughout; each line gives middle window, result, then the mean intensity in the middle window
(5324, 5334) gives -0.3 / 2.81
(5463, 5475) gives 0.2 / 2.68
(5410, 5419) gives 0.1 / 2.69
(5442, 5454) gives 0.3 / 2.65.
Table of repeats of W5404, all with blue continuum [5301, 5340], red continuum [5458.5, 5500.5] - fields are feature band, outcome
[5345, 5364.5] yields 0.14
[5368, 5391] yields -0.56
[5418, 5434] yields -1.12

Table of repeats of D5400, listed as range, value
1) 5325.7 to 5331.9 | 2.84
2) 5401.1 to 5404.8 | 2.63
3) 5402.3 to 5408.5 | 2.57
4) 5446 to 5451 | 2.62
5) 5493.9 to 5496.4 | 2.58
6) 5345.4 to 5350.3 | 2.62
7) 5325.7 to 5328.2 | 2.72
